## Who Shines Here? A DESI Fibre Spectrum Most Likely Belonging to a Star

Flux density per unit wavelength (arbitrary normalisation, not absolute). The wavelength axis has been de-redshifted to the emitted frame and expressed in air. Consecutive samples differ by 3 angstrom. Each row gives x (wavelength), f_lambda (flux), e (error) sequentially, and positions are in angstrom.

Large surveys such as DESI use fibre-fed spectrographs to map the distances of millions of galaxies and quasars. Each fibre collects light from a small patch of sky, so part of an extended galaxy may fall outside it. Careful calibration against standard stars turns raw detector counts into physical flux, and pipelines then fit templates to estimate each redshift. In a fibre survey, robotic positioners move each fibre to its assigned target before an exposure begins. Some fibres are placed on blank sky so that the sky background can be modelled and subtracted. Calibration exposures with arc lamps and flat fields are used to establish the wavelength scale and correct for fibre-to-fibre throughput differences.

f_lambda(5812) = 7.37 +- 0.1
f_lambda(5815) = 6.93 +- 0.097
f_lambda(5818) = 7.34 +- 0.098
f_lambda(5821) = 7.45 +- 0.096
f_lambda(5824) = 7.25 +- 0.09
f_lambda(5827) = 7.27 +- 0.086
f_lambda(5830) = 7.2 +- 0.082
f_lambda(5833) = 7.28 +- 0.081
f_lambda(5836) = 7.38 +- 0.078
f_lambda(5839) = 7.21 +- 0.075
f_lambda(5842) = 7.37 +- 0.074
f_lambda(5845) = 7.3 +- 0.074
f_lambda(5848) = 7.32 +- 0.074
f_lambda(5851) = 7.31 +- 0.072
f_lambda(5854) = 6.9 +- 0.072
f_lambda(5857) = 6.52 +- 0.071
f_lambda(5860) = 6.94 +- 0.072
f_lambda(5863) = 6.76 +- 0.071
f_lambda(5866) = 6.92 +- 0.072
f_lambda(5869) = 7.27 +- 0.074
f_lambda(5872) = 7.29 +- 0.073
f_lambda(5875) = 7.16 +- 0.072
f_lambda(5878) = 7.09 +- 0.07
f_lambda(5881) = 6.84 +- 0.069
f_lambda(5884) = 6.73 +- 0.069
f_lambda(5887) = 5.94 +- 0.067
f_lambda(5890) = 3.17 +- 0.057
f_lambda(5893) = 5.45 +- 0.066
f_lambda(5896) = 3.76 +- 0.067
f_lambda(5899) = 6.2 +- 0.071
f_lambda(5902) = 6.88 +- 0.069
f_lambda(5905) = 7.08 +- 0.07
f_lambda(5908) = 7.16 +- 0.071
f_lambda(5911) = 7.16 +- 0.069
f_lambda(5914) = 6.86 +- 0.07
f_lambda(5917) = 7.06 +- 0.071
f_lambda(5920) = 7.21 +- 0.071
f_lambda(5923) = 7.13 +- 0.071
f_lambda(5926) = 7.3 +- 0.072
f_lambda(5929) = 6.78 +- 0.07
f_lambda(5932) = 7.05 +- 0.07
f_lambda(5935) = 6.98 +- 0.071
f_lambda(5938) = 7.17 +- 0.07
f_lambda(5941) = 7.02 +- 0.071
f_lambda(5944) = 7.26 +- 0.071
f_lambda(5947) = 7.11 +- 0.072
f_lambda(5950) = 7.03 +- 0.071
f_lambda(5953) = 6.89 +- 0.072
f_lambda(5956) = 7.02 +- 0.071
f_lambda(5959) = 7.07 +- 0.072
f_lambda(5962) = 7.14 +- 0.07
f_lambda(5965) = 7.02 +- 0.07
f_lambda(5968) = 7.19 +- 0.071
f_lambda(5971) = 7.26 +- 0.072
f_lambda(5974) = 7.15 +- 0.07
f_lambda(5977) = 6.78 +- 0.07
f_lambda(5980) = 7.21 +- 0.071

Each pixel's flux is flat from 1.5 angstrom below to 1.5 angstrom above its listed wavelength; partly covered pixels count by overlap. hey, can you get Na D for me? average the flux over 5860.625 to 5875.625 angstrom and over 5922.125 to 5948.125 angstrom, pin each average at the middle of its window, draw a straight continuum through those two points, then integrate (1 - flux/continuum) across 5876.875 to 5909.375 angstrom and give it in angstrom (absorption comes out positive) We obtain 4.9 angstrom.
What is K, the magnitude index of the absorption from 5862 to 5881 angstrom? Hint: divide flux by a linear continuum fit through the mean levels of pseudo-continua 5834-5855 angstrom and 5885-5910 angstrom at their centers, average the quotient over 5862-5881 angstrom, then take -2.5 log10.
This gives -0.09 mag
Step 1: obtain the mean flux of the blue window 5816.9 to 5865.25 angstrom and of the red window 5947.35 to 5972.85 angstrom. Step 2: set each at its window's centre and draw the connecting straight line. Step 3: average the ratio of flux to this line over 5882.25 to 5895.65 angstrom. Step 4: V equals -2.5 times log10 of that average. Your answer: 0.34 mag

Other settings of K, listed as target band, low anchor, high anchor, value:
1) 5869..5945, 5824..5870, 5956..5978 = 0.07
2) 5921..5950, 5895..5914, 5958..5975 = -0.04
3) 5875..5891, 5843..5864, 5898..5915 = 0.13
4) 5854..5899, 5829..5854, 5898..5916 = 0.13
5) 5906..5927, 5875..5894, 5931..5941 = -0.07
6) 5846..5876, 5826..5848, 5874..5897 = -0.08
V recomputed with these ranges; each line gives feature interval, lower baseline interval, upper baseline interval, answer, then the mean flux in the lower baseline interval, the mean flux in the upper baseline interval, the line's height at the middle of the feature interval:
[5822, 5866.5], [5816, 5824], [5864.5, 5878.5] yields 0.02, 7.34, 7.15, 7.25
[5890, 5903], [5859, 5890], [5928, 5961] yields 0.28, 6.71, 7.04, 6.82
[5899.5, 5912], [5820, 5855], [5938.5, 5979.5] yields 0.03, 7.27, 7.08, 7.16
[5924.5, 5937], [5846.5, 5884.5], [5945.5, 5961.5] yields 0.00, 7.01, 7.03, 7.03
